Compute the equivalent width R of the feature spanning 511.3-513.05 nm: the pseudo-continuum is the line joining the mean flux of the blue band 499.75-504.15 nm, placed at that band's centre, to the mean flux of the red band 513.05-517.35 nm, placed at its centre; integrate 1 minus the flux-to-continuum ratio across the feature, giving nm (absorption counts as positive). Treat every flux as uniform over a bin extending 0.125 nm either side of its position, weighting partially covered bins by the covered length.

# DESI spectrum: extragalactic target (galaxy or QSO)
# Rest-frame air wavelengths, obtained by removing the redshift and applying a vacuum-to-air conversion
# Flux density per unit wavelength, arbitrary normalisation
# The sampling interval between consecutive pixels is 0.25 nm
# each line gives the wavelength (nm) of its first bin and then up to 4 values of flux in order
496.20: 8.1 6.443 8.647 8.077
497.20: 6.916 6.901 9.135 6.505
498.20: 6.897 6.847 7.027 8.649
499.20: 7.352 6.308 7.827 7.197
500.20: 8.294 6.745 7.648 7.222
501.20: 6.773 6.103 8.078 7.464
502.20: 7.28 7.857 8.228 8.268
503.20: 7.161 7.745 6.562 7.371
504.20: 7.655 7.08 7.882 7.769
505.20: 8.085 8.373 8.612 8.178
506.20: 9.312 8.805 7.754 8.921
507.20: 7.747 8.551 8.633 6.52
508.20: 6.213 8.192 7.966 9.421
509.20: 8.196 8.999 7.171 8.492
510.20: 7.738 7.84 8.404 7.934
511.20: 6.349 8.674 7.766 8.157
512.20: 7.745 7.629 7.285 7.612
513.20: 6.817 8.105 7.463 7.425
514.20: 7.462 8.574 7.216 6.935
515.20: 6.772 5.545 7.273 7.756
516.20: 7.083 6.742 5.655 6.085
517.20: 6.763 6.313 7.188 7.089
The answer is -0.170 nm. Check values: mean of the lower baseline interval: 7.42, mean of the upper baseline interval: 7.04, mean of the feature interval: 7.82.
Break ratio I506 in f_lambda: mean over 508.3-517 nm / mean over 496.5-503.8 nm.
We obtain 1.0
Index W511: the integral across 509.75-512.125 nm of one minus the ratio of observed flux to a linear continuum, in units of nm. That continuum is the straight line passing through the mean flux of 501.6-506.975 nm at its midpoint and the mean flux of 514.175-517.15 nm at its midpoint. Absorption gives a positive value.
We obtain -0.19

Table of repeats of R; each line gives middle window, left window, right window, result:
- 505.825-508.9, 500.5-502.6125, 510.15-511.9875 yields -0.19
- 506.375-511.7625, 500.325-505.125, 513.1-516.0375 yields -0.49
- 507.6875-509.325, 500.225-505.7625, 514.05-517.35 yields -0.13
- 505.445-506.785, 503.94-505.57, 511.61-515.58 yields -0.14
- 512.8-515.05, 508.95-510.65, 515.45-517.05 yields -0.09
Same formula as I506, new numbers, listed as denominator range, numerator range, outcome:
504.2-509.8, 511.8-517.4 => 0.89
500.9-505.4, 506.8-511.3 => 1.06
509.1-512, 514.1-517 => 0.87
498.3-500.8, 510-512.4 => 1.06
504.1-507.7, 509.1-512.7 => 0.96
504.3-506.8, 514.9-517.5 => 0.81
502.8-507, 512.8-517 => 0.89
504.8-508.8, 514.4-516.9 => 0.85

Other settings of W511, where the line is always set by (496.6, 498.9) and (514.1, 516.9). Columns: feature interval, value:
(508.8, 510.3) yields -0.25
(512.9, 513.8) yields -0.06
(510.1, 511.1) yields -0.12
